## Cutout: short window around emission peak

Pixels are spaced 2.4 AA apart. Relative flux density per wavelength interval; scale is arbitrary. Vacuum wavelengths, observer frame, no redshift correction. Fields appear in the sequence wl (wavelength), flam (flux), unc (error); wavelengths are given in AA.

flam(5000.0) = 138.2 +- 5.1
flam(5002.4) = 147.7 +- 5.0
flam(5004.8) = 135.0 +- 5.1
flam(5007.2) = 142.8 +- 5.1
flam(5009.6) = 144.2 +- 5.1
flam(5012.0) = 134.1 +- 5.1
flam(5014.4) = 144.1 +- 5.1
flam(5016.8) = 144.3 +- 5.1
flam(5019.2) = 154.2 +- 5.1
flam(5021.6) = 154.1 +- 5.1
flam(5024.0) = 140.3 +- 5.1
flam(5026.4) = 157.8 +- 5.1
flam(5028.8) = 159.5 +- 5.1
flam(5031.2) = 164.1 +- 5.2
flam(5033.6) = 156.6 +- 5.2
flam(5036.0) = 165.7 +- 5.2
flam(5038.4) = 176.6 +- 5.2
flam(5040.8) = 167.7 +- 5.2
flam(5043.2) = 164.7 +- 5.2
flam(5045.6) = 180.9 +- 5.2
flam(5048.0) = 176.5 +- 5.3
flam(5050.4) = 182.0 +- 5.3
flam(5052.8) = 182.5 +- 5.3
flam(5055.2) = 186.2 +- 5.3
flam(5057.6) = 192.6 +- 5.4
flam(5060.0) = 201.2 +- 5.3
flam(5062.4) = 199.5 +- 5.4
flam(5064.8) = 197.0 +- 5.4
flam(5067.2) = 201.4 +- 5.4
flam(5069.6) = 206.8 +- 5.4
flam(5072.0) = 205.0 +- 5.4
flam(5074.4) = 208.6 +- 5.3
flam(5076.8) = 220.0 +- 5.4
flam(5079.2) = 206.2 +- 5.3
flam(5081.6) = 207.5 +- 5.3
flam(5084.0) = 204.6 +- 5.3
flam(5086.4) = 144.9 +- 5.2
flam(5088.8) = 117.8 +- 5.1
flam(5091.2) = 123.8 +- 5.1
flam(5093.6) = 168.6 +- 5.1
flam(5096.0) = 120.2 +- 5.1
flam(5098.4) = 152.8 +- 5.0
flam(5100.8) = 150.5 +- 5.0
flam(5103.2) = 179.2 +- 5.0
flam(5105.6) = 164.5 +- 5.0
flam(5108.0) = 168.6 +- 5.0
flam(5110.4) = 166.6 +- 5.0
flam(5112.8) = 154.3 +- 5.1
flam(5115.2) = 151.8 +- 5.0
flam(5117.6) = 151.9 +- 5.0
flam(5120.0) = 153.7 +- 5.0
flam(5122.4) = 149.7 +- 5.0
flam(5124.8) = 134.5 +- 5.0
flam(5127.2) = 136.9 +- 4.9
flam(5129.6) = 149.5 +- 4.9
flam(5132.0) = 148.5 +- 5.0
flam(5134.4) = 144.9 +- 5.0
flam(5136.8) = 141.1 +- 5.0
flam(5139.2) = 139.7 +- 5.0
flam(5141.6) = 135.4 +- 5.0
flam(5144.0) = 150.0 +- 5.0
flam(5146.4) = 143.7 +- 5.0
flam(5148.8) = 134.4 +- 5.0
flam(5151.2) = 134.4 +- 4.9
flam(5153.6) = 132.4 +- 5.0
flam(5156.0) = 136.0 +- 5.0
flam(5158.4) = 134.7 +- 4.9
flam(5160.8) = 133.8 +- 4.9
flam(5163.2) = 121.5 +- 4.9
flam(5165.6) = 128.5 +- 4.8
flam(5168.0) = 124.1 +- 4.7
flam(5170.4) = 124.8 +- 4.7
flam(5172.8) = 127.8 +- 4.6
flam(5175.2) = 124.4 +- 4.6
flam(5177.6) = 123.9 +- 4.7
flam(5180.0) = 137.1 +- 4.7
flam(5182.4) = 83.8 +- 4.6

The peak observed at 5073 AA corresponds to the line C IV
